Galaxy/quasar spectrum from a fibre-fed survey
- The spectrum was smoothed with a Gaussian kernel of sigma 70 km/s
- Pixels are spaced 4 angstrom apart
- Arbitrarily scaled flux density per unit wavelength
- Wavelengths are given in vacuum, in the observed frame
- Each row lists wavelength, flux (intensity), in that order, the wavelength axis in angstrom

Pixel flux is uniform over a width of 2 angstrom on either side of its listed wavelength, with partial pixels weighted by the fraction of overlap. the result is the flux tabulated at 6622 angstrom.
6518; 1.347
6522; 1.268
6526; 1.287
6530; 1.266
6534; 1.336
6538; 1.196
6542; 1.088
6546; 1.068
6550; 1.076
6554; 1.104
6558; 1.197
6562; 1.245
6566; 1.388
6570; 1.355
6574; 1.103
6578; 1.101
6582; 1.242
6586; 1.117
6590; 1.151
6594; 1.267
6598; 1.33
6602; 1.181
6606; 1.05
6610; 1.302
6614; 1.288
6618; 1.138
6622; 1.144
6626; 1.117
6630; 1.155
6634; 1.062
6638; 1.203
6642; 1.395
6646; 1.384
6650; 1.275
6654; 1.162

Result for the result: 1.144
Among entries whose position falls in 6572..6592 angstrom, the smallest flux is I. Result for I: 1.101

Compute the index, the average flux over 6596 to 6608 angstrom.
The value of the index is 1.19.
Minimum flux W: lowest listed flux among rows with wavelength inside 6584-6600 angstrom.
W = 1.117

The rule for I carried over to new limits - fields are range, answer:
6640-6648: 1.384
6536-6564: 1.068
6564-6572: 1.355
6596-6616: 1.05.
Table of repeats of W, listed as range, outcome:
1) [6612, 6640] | 1.062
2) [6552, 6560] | 1.104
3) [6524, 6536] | 1.266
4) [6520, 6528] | 1.268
